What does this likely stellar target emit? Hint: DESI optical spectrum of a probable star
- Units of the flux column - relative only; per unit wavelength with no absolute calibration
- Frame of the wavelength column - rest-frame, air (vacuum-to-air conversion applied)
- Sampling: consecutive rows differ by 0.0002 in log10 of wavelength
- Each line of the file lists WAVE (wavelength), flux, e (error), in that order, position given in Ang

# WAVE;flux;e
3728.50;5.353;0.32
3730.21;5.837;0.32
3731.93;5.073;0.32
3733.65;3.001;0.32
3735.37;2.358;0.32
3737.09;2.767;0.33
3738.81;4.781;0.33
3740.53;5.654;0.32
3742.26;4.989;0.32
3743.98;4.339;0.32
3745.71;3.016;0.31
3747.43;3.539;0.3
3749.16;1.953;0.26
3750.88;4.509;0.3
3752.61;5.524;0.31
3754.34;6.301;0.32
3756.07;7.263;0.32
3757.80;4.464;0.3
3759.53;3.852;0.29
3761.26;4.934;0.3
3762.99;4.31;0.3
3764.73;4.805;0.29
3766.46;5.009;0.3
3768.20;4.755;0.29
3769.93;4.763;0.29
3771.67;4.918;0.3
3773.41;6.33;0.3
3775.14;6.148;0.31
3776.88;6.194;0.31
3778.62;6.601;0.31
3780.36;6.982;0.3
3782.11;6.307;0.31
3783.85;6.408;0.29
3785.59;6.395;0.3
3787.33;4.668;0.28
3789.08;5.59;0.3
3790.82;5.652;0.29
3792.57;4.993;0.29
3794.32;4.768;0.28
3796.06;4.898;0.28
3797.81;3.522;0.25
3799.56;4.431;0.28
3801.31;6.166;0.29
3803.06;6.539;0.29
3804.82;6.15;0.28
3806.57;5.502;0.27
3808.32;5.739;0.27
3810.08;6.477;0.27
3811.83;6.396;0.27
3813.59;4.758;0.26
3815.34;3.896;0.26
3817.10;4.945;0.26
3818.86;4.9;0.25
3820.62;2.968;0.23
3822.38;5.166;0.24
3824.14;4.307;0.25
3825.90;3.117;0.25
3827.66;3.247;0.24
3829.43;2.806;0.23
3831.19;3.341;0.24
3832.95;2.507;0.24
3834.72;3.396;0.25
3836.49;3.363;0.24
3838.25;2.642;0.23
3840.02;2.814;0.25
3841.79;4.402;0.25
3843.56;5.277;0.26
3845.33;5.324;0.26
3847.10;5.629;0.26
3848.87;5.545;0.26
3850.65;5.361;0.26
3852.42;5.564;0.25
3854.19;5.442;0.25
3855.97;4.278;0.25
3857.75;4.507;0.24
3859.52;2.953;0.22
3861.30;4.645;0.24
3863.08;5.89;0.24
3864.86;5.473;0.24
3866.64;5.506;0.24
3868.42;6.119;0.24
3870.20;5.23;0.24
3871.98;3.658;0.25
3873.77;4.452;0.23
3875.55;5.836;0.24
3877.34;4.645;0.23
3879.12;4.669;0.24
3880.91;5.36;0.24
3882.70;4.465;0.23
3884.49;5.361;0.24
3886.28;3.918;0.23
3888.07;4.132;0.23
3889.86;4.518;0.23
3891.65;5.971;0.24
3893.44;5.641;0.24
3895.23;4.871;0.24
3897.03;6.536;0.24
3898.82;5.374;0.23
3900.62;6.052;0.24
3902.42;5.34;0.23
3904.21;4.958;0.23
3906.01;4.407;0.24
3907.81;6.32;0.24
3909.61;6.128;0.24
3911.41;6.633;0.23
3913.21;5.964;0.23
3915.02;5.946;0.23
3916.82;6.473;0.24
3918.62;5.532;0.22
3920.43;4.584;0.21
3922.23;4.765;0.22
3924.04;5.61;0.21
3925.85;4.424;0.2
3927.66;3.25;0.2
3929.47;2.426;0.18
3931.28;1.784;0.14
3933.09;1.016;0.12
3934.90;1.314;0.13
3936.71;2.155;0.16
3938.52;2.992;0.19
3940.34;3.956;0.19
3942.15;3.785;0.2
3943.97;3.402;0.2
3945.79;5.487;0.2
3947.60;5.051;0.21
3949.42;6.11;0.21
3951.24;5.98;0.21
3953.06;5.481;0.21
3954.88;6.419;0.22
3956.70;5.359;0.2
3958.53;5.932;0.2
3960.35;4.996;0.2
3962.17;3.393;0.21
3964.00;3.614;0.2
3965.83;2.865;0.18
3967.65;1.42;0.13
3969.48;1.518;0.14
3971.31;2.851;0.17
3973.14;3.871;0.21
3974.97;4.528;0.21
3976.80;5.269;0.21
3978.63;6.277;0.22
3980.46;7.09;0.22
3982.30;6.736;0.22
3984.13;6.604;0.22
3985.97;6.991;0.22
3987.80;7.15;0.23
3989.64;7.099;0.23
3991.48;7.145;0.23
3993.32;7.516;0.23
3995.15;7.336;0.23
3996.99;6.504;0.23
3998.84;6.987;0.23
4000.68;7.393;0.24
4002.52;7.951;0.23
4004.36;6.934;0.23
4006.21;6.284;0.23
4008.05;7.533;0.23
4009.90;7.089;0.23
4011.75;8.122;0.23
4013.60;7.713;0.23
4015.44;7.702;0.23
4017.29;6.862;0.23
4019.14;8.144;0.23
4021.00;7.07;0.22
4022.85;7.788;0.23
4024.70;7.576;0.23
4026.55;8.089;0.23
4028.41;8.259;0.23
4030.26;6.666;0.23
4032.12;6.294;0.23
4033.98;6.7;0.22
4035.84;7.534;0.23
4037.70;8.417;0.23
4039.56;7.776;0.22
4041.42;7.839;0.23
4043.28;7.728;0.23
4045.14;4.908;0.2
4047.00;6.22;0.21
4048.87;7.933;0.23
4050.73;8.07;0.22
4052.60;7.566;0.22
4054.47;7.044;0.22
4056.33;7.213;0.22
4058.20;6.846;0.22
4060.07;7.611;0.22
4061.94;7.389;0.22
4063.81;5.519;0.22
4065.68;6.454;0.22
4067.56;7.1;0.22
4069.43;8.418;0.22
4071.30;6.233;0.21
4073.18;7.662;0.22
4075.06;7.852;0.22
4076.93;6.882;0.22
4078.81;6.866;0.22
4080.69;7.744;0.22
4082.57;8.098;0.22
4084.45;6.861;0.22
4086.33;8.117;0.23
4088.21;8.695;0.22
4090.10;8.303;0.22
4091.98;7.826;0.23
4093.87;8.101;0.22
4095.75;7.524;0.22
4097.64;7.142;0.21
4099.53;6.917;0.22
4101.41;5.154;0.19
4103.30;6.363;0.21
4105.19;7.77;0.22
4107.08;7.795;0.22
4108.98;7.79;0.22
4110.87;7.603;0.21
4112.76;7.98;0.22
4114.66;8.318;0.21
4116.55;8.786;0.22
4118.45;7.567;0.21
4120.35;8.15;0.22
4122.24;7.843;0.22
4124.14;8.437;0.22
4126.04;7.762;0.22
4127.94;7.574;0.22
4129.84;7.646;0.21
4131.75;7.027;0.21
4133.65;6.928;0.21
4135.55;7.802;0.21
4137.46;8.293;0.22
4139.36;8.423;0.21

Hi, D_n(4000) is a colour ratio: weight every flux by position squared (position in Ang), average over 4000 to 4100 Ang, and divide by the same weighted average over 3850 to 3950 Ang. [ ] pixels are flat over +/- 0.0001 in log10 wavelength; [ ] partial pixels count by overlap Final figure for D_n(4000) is 1.68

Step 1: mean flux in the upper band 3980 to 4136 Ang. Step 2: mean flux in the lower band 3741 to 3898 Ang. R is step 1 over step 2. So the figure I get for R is 1.51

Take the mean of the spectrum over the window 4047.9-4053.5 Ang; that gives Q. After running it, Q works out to 7.84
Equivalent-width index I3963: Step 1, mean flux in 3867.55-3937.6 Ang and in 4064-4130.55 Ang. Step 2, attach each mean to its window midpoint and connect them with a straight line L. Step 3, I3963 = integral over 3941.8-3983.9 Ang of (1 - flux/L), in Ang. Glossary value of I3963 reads 6.8 Ang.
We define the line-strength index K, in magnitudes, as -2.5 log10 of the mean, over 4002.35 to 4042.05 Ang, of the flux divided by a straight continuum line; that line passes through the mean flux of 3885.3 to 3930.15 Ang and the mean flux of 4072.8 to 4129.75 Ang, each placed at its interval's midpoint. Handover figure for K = -0.12 mag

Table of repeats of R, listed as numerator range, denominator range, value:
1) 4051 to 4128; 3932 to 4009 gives 1.44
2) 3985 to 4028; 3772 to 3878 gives 1.49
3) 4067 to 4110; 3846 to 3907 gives 1.47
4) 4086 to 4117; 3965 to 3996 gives 1.40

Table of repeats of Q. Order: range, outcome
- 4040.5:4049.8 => 6.93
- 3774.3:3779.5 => 6.32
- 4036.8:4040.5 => 8.09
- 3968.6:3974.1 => 2.77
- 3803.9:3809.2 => 5.8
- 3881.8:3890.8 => 4.49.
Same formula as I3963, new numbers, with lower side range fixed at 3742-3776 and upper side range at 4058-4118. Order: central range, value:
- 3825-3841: 6.97 Ang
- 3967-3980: 5.35 Ang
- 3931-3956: 9.15 Ang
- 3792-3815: -1.05 Ang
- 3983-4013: -2.03 Ang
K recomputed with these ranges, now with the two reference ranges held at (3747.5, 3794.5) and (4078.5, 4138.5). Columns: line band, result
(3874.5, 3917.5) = 0.15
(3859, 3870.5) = 0.16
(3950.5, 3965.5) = 0.29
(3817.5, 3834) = 0.49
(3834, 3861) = 0.30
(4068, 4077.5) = 0.00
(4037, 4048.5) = 0.01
